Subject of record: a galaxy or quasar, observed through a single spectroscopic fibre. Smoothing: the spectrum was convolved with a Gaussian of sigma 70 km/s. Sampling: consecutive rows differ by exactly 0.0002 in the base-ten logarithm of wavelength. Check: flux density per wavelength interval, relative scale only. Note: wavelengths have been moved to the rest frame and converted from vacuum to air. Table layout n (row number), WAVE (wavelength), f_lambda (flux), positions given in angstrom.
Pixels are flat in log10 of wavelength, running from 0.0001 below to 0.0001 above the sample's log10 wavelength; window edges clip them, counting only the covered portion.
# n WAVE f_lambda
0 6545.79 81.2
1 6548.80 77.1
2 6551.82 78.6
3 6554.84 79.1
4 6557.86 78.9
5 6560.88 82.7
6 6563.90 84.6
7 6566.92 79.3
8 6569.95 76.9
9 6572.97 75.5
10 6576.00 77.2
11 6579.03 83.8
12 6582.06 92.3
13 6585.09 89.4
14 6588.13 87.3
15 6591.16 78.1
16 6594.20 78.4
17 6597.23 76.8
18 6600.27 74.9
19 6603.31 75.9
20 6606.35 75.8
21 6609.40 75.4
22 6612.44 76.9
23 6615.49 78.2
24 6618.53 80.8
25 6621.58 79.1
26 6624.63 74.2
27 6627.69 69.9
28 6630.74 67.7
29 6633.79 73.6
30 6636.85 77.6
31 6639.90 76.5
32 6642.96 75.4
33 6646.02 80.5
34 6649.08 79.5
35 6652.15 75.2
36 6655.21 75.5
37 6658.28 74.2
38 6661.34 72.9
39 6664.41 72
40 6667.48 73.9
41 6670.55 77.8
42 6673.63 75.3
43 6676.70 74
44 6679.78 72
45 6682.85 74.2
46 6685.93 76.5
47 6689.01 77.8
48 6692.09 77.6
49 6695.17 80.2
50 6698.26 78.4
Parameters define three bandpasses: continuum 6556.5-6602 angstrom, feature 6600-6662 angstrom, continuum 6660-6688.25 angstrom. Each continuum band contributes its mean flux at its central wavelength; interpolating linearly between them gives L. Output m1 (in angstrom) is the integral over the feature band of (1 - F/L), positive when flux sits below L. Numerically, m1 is 1.32 angstrom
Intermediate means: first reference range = 81.1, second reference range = 74.4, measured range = 75.8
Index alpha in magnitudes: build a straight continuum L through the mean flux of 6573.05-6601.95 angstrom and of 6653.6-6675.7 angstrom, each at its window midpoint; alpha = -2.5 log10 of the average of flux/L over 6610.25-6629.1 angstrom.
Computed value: 0.03 mag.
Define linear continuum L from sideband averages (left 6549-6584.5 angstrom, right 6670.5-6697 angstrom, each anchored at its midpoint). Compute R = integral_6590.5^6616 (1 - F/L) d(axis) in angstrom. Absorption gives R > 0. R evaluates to 0.9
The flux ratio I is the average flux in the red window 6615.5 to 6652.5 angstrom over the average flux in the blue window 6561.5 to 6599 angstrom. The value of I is 0.93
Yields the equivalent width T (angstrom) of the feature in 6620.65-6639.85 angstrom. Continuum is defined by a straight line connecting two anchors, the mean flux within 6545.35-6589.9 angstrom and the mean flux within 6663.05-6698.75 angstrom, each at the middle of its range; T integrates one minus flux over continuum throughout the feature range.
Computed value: 1.1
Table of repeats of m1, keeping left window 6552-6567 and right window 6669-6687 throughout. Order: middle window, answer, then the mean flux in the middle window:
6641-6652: -0.2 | 77.9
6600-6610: 0.4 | 75.5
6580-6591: -1.2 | 87.9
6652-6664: 0.3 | 74.2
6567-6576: 0.4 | 76.9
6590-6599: 0.2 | 77.7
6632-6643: 0.2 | 75.7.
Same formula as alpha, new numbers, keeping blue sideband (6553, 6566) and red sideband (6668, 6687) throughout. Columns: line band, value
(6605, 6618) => 0.02 mag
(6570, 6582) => 0.00 mag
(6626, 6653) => 0.03 mag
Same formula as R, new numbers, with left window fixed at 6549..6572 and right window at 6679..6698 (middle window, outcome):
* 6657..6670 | 0.6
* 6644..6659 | 0.1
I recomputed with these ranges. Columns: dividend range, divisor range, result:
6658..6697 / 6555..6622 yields 0.94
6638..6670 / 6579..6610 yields 0.94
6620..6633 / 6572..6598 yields 0.88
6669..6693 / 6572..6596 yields 0.91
